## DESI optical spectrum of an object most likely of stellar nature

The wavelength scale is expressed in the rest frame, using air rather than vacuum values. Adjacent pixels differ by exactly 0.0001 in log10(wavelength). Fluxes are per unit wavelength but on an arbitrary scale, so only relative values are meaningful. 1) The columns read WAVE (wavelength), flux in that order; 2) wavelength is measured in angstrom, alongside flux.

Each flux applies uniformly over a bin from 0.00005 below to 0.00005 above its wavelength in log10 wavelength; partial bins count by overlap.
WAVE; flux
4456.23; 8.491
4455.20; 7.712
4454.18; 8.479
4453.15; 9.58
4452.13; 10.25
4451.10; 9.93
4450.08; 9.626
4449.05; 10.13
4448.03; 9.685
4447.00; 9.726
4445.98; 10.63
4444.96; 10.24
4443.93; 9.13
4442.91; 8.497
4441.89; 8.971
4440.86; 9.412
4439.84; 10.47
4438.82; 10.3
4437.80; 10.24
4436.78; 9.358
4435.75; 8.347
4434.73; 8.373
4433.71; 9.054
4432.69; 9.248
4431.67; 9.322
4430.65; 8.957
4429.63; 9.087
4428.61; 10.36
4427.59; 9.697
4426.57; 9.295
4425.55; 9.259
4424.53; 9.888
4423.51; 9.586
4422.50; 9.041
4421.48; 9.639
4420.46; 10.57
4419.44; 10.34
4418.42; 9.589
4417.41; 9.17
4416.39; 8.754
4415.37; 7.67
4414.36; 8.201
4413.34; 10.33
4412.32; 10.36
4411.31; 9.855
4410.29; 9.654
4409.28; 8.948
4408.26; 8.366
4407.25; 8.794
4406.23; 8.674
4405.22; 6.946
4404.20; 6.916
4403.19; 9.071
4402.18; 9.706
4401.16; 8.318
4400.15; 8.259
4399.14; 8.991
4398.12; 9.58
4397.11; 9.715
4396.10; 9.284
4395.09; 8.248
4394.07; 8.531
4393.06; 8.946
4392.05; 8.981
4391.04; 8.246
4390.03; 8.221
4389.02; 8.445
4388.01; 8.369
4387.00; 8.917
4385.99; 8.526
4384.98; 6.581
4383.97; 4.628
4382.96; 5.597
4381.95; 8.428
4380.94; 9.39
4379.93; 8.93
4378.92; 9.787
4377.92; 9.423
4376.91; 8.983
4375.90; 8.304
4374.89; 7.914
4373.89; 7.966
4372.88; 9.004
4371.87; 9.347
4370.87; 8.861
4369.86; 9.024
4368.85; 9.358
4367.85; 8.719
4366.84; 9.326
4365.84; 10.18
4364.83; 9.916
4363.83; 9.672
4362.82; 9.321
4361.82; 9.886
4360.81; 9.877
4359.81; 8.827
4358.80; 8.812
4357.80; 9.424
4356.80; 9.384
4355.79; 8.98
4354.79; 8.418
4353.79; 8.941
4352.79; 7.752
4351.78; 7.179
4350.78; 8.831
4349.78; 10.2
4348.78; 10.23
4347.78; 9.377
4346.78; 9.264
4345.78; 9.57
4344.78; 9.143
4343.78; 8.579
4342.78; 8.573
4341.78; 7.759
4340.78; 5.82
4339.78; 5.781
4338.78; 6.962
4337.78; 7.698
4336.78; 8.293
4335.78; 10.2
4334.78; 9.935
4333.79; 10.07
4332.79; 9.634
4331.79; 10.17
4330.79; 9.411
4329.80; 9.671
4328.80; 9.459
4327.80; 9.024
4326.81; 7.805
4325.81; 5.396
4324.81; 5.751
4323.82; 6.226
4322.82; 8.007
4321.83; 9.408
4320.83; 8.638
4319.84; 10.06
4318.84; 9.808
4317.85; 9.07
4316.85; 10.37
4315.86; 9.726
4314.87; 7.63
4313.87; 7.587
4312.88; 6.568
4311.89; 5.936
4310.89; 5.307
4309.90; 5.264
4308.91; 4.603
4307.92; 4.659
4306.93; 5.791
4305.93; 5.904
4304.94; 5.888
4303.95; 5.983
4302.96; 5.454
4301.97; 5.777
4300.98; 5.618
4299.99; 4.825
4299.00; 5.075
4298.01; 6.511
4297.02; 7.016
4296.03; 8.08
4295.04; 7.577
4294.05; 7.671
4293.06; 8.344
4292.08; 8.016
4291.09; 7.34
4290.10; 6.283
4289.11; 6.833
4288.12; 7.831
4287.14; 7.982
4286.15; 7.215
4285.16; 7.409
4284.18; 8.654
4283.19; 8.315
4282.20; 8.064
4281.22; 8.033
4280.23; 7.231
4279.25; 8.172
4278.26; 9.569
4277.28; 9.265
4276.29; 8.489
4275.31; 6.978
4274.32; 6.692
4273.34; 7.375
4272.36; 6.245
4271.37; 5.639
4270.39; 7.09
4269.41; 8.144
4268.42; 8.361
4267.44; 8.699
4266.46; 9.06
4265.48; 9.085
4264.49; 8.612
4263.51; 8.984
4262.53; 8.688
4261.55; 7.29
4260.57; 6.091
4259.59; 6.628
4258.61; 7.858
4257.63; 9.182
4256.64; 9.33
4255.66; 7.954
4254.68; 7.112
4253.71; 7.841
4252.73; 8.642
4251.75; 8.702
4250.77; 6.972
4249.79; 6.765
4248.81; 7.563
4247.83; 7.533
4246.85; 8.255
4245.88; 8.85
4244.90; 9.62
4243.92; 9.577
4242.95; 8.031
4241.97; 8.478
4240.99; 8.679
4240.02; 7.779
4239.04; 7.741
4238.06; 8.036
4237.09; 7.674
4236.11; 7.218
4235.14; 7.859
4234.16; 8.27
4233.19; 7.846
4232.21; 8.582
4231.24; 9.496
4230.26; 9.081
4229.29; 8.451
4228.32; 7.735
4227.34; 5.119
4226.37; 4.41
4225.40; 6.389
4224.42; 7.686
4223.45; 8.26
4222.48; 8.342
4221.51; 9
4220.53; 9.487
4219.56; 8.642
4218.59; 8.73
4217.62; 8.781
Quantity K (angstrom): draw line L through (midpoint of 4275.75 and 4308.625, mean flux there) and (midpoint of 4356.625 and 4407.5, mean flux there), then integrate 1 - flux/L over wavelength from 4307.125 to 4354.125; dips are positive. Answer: -2.3 angstrom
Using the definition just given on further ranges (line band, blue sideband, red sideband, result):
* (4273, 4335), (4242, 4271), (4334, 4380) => 6.9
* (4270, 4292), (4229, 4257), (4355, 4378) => 2.3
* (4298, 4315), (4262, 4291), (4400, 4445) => 5.0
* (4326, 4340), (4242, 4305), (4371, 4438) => -1.1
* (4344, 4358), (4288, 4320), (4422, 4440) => -2.2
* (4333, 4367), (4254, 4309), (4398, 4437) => -2.7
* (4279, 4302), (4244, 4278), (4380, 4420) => 2.4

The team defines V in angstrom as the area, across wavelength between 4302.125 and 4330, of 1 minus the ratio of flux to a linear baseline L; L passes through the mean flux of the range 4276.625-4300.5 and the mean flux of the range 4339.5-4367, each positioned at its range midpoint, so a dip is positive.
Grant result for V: 3.0 angstrom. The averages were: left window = 7.56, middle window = 7.28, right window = 8.92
